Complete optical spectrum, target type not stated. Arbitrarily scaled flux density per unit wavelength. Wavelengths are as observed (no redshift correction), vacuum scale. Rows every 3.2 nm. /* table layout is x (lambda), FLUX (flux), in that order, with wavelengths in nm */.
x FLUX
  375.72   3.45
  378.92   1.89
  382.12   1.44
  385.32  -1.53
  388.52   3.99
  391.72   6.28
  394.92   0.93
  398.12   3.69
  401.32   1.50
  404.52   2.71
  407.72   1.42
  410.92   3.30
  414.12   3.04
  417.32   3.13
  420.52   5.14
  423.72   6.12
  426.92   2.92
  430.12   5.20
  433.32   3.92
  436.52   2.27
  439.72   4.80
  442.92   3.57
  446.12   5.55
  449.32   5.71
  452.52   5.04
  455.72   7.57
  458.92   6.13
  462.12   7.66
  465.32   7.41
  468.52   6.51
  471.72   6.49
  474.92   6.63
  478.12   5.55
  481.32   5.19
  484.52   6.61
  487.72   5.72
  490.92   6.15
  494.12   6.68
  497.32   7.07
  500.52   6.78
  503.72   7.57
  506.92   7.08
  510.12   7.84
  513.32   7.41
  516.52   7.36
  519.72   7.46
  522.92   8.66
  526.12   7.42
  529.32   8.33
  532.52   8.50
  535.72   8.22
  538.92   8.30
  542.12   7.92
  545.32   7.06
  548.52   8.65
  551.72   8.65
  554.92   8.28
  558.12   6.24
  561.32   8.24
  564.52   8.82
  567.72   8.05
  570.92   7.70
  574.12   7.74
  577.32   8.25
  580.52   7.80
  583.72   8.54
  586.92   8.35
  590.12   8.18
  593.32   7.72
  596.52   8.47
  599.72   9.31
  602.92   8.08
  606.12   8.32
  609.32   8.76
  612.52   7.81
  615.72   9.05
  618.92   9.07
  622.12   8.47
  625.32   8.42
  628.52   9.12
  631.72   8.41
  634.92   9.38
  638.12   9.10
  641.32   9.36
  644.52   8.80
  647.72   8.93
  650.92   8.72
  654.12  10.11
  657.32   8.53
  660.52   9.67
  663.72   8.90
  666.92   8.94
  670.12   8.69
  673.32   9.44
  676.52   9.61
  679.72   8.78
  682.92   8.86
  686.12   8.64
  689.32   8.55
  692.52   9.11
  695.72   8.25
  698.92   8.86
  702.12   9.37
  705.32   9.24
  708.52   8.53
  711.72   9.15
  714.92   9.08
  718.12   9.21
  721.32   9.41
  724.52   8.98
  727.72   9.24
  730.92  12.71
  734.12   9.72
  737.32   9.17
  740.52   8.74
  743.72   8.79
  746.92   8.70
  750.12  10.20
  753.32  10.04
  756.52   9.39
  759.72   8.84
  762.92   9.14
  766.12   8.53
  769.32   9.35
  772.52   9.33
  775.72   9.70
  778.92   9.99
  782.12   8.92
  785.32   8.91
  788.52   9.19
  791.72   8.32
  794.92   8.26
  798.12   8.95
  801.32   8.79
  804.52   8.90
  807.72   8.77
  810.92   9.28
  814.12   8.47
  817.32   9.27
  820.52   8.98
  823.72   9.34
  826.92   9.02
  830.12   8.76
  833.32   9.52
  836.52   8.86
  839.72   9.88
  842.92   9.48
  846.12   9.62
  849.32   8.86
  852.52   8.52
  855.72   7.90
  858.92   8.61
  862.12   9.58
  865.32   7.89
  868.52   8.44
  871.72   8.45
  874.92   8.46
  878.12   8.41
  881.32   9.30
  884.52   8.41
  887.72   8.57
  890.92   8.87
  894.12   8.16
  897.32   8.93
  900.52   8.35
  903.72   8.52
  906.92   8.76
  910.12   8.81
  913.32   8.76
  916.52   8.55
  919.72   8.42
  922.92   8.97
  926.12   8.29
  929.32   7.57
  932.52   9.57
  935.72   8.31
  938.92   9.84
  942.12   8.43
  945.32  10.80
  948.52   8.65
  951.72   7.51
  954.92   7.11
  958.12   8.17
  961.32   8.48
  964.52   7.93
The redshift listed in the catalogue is 0.115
